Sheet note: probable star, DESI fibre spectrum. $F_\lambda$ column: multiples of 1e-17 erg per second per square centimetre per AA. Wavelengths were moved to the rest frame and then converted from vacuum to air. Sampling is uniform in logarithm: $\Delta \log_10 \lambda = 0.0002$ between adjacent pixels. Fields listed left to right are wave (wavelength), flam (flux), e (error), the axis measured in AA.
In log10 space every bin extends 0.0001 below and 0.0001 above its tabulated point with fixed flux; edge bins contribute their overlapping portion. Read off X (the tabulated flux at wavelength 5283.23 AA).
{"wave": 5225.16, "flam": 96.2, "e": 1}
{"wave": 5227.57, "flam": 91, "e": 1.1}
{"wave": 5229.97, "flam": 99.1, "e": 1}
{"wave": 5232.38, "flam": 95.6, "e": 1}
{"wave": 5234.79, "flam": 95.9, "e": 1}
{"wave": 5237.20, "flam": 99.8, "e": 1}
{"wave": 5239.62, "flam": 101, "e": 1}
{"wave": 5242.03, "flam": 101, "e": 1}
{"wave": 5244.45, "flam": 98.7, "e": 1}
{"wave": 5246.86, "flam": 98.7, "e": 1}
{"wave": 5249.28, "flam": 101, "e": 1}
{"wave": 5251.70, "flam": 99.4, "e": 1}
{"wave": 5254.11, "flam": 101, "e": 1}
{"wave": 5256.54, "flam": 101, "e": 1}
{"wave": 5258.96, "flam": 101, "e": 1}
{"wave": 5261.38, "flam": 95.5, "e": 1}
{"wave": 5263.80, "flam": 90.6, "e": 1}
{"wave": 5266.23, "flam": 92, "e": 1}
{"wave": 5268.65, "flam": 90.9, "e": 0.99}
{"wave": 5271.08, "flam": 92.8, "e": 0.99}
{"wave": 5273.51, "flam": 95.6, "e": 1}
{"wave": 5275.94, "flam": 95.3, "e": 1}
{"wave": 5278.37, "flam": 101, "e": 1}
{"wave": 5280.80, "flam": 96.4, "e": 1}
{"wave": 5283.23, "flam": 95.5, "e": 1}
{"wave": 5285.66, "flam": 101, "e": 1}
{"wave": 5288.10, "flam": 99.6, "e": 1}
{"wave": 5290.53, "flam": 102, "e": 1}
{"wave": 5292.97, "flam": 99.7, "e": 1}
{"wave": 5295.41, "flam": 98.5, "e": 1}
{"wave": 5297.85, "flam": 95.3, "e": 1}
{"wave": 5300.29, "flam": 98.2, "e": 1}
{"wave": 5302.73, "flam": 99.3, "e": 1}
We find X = 95.5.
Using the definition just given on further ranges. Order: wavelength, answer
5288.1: 99.6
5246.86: 98.7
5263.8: 90.6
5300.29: 98.2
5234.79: 95.9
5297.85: 95.3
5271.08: 92.8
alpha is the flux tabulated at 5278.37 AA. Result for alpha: 101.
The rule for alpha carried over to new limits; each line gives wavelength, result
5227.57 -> 91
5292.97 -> 99.7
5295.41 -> 98.5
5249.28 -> 101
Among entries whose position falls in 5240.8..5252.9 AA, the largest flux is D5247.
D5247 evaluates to 101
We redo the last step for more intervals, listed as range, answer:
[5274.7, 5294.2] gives 102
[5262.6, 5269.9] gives 92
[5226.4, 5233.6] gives 99.1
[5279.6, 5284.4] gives 96.4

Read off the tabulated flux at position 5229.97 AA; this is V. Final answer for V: 99.1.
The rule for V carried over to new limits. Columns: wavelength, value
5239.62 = 101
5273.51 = 95.6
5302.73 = 99.3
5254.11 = 101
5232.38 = 95.6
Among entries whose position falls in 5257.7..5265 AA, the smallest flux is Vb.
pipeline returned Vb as 90.6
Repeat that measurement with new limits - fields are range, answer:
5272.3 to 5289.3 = 95.3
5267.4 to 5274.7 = 90.9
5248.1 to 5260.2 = 99.4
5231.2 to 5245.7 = 95.6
